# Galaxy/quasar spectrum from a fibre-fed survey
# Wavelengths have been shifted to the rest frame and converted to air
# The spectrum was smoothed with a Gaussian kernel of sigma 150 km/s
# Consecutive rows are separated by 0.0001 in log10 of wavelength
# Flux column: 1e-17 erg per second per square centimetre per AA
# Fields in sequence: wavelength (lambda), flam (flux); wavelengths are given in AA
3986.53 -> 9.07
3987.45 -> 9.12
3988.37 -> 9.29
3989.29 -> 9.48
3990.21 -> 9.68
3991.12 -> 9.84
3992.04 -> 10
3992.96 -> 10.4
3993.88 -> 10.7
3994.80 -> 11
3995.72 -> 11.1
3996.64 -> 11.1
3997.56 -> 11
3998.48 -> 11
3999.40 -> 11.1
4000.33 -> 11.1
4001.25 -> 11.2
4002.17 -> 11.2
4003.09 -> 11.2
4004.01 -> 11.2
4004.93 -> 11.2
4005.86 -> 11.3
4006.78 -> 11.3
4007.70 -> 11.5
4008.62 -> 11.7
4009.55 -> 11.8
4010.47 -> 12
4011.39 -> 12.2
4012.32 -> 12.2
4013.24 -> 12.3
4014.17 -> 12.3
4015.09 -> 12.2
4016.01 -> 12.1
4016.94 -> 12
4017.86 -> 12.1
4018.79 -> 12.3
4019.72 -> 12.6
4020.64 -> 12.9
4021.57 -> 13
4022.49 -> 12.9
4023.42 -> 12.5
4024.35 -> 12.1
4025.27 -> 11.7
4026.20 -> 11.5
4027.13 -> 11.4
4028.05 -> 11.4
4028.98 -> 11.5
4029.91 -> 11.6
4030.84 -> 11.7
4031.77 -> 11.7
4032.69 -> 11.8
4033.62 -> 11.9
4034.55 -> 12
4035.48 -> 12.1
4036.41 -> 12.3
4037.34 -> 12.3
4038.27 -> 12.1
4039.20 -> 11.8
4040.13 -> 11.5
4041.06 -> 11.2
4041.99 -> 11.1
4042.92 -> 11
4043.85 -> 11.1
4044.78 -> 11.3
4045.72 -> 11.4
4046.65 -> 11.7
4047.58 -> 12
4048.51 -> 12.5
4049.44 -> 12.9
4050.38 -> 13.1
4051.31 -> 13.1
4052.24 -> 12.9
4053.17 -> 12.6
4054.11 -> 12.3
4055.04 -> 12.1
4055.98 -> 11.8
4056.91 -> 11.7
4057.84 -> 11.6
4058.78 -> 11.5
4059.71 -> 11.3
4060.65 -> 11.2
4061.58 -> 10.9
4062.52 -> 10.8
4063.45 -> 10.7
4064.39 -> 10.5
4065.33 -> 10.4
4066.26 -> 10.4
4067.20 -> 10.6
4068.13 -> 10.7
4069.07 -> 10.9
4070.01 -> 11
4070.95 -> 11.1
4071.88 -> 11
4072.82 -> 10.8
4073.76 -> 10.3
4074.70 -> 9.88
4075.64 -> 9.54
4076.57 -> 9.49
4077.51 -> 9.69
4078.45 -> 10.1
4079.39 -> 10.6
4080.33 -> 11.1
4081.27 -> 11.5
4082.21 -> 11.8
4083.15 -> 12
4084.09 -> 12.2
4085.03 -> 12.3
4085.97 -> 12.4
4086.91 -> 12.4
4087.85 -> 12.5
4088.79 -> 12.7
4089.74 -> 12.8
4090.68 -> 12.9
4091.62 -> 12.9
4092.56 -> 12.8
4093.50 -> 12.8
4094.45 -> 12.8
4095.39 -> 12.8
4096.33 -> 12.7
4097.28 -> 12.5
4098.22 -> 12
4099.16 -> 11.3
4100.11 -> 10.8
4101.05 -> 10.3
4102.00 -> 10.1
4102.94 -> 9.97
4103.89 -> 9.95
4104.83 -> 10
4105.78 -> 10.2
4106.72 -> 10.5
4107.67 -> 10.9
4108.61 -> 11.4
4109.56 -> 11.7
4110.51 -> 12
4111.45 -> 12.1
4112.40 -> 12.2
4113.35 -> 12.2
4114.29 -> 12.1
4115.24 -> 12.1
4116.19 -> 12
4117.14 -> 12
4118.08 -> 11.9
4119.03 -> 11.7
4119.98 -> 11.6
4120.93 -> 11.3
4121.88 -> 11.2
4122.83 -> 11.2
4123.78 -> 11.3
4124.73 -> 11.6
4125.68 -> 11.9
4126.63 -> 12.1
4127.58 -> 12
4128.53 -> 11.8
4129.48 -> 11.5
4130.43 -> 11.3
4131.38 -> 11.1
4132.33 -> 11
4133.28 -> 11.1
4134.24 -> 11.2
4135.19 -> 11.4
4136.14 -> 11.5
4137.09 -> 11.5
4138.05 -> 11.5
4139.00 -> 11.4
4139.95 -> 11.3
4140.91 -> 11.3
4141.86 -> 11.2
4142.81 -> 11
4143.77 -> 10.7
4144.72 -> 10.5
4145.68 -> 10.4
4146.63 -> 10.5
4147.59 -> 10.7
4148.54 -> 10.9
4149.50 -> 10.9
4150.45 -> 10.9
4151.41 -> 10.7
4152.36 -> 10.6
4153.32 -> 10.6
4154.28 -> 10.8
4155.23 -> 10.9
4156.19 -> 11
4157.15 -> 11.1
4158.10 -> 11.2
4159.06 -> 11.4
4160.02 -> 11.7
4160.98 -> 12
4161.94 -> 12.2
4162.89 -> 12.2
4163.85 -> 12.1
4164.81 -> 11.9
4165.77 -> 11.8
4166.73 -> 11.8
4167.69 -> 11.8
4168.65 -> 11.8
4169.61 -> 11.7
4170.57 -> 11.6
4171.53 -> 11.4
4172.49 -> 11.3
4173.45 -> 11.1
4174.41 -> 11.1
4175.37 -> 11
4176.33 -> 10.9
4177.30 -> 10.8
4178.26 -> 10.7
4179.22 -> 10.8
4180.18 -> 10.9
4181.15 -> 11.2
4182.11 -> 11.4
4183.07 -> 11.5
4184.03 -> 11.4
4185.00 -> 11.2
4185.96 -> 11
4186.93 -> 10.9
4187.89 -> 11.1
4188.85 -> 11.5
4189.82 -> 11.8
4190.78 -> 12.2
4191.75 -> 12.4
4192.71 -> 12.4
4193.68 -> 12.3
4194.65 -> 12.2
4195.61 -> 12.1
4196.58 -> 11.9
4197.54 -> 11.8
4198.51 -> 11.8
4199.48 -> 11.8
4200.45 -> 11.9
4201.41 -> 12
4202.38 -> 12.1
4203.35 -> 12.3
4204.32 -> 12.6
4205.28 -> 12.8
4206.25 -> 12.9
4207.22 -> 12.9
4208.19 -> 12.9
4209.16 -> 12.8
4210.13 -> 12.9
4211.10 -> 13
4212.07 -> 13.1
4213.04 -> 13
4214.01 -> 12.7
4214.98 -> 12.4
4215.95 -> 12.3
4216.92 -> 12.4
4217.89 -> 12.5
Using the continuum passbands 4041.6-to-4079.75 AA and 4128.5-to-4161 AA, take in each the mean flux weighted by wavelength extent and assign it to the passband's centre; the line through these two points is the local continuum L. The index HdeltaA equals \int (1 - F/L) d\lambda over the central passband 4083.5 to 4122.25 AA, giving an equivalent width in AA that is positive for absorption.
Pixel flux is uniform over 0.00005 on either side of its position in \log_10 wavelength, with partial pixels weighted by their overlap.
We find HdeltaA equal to -2.2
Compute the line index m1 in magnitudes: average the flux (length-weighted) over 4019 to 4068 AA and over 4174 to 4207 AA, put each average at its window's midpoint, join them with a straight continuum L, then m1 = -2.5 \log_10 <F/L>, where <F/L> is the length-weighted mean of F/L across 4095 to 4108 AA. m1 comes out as 0.071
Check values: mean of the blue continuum 11.8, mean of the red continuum 11.7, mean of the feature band 11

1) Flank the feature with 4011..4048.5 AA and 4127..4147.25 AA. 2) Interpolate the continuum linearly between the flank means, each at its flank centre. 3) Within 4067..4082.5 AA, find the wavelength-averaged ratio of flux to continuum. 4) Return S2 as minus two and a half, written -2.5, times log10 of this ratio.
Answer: 0.10 mag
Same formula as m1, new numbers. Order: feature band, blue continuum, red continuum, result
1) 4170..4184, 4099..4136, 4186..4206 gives 0.065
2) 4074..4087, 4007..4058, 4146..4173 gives 0.070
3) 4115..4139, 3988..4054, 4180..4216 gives 0.035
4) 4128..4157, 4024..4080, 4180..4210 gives 0.067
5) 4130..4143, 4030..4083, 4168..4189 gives -0.002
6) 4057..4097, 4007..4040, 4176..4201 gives 0.044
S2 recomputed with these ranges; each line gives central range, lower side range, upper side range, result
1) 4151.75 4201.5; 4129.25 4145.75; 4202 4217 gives 0.05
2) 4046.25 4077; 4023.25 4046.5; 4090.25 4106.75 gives 0.03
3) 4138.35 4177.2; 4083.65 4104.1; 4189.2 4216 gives 0.09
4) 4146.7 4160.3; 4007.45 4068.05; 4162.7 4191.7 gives 0.05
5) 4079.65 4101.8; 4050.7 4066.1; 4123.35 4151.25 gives -0.07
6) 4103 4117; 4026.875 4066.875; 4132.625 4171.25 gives 0.01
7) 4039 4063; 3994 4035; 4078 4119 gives 0.00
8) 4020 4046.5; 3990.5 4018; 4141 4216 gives -0.04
